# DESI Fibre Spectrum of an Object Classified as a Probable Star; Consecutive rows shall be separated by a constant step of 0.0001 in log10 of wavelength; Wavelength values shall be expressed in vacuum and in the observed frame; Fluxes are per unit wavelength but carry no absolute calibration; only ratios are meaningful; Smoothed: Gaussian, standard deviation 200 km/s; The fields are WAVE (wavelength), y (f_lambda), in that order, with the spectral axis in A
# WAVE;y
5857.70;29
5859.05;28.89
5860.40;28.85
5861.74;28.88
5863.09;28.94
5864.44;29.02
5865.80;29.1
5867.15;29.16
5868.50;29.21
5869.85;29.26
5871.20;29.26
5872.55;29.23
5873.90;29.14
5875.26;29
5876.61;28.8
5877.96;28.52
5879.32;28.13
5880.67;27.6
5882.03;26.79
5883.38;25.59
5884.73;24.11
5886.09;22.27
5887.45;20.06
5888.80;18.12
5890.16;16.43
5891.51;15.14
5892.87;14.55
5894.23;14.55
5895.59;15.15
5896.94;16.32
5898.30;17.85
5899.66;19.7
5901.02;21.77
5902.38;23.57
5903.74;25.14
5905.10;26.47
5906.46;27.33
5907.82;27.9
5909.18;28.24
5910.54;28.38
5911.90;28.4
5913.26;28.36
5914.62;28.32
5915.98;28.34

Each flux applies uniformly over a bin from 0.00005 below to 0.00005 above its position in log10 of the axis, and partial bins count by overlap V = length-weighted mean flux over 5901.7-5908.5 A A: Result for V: 26.1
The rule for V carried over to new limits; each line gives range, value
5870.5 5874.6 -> 29.2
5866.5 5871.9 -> 29.3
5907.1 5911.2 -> 28.2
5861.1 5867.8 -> 29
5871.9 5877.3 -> 29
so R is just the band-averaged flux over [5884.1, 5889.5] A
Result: 21.1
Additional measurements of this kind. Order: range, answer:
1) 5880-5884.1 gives 26.7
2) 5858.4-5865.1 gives 29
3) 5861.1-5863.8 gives 28.9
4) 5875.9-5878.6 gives 28.7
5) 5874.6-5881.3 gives 28.4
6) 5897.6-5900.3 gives 18.7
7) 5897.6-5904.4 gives 21.6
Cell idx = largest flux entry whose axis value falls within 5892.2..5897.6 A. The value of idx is 16.32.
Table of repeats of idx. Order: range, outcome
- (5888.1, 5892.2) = 18.12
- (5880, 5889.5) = 27.6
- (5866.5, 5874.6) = 29.26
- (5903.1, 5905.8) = 26.47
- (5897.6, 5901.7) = 21.77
